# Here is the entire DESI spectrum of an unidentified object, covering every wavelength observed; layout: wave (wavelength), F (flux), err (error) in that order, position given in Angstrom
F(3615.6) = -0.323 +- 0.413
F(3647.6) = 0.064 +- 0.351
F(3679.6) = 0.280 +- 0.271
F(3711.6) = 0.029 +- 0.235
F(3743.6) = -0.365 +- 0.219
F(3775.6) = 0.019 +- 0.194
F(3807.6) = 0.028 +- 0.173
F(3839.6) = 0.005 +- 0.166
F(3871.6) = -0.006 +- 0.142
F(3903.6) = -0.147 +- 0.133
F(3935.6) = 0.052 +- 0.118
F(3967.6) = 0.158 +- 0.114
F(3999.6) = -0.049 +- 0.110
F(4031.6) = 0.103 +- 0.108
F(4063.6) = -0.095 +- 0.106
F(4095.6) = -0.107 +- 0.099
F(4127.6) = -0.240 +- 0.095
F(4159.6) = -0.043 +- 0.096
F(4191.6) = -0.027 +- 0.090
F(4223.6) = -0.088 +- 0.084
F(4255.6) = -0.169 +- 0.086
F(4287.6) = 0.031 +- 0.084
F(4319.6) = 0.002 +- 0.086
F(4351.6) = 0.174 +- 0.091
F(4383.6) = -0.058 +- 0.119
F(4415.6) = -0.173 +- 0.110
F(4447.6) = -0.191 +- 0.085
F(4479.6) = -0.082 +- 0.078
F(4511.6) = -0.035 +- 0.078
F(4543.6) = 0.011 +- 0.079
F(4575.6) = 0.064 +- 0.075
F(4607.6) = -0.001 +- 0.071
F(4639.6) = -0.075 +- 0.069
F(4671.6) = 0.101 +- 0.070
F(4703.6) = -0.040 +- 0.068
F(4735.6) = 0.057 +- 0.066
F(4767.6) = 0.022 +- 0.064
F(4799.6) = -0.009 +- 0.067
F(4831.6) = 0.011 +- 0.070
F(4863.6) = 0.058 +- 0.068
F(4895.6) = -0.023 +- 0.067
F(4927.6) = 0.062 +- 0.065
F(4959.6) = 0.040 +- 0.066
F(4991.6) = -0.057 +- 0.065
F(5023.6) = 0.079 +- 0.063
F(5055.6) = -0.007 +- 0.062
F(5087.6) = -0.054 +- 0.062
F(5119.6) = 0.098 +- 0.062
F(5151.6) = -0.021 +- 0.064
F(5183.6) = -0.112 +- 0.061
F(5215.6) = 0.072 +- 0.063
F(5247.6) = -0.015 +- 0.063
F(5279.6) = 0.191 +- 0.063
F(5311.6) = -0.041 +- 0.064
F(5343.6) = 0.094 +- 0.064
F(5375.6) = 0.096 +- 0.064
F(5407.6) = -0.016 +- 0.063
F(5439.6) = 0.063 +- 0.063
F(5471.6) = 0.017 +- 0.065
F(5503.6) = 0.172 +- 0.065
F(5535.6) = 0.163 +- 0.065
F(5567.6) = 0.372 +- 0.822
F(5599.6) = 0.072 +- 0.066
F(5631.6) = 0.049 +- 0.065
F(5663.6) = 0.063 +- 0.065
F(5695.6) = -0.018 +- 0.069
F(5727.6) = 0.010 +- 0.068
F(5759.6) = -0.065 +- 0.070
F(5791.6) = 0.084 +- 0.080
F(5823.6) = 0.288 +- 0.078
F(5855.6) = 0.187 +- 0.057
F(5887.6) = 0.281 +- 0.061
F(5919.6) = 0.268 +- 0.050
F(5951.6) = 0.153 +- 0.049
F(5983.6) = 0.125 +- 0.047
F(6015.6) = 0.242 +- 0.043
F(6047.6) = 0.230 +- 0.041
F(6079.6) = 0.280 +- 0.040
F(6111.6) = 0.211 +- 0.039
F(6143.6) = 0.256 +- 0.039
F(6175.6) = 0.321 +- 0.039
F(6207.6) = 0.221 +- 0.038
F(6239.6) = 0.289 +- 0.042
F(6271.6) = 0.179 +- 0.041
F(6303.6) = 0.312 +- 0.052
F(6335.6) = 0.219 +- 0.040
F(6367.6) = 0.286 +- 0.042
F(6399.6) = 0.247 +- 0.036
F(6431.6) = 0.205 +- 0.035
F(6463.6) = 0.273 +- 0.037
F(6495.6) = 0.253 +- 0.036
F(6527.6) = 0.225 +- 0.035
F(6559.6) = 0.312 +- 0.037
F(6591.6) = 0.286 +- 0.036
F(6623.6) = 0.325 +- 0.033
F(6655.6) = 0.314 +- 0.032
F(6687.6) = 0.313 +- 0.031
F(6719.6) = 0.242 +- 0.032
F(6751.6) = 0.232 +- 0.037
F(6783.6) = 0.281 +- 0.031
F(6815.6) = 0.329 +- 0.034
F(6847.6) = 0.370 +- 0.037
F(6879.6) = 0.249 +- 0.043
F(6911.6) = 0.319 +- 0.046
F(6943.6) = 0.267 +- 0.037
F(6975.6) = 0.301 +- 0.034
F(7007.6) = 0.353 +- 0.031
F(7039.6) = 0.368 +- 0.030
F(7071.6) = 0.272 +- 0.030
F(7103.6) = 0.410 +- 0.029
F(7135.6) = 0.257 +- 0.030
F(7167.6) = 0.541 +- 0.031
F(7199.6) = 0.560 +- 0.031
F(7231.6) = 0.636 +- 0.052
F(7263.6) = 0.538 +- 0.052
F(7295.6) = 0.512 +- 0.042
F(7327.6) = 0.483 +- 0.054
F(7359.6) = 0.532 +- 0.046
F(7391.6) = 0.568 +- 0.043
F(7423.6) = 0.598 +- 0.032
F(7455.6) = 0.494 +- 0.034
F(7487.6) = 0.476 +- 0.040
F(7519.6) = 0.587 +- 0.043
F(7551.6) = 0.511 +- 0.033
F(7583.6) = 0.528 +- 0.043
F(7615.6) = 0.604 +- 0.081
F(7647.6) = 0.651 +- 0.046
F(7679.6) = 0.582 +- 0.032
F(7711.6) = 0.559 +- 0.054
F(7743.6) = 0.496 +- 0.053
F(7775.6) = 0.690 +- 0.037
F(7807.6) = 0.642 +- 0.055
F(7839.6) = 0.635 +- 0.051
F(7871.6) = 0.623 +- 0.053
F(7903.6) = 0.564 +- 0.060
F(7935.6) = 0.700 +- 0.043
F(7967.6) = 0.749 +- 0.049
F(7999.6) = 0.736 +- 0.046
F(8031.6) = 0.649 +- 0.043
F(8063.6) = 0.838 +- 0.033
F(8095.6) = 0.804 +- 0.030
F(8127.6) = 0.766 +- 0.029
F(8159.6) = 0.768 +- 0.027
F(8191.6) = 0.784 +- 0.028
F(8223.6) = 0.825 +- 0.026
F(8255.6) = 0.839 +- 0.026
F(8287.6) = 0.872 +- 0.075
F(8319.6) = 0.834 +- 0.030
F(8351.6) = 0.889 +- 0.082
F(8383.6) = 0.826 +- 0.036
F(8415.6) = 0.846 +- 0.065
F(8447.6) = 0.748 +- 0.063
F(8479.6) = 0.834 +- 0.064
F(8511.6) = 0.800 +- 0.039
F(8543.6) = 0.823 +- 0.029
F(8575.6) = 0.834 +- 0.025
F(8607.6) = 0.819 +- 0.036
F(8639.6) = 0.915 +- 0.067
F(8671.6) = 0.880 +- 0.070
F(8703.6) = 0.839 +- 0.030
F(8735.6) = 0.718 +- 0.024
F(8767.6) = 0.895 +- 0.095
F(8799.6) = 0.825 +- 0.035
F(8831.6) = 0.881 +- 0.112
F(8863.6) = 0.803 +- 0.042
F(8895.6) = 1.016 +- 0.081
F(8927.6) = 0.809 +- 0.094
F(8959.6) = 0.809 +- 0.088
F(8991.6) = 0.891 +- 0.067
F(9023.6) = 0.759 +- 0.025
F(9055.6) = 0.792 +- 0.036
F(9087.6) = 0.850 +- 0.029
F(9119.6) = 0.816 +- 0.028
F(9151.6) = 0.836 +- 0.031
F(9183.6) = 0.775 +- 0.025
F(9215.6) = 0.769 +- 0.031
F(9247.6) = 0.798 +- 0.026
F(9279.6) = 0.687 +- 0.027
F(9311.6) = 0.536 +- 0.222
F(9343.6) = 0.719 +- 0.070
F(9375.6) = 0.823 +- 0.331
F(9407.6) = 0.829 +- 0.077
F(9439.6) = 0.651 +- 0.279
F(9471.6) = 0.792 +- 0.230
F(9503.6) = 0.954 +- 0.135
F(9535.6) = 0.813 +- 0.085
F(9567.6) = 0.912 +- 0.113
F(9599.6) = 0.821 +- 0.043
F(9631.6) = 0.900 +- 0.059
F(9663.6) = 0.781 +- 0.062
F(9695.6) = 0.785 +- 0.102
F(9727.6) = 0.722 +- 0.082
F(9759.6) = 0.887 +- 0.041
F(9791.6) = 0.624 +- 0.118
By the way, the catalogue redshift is 0.796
